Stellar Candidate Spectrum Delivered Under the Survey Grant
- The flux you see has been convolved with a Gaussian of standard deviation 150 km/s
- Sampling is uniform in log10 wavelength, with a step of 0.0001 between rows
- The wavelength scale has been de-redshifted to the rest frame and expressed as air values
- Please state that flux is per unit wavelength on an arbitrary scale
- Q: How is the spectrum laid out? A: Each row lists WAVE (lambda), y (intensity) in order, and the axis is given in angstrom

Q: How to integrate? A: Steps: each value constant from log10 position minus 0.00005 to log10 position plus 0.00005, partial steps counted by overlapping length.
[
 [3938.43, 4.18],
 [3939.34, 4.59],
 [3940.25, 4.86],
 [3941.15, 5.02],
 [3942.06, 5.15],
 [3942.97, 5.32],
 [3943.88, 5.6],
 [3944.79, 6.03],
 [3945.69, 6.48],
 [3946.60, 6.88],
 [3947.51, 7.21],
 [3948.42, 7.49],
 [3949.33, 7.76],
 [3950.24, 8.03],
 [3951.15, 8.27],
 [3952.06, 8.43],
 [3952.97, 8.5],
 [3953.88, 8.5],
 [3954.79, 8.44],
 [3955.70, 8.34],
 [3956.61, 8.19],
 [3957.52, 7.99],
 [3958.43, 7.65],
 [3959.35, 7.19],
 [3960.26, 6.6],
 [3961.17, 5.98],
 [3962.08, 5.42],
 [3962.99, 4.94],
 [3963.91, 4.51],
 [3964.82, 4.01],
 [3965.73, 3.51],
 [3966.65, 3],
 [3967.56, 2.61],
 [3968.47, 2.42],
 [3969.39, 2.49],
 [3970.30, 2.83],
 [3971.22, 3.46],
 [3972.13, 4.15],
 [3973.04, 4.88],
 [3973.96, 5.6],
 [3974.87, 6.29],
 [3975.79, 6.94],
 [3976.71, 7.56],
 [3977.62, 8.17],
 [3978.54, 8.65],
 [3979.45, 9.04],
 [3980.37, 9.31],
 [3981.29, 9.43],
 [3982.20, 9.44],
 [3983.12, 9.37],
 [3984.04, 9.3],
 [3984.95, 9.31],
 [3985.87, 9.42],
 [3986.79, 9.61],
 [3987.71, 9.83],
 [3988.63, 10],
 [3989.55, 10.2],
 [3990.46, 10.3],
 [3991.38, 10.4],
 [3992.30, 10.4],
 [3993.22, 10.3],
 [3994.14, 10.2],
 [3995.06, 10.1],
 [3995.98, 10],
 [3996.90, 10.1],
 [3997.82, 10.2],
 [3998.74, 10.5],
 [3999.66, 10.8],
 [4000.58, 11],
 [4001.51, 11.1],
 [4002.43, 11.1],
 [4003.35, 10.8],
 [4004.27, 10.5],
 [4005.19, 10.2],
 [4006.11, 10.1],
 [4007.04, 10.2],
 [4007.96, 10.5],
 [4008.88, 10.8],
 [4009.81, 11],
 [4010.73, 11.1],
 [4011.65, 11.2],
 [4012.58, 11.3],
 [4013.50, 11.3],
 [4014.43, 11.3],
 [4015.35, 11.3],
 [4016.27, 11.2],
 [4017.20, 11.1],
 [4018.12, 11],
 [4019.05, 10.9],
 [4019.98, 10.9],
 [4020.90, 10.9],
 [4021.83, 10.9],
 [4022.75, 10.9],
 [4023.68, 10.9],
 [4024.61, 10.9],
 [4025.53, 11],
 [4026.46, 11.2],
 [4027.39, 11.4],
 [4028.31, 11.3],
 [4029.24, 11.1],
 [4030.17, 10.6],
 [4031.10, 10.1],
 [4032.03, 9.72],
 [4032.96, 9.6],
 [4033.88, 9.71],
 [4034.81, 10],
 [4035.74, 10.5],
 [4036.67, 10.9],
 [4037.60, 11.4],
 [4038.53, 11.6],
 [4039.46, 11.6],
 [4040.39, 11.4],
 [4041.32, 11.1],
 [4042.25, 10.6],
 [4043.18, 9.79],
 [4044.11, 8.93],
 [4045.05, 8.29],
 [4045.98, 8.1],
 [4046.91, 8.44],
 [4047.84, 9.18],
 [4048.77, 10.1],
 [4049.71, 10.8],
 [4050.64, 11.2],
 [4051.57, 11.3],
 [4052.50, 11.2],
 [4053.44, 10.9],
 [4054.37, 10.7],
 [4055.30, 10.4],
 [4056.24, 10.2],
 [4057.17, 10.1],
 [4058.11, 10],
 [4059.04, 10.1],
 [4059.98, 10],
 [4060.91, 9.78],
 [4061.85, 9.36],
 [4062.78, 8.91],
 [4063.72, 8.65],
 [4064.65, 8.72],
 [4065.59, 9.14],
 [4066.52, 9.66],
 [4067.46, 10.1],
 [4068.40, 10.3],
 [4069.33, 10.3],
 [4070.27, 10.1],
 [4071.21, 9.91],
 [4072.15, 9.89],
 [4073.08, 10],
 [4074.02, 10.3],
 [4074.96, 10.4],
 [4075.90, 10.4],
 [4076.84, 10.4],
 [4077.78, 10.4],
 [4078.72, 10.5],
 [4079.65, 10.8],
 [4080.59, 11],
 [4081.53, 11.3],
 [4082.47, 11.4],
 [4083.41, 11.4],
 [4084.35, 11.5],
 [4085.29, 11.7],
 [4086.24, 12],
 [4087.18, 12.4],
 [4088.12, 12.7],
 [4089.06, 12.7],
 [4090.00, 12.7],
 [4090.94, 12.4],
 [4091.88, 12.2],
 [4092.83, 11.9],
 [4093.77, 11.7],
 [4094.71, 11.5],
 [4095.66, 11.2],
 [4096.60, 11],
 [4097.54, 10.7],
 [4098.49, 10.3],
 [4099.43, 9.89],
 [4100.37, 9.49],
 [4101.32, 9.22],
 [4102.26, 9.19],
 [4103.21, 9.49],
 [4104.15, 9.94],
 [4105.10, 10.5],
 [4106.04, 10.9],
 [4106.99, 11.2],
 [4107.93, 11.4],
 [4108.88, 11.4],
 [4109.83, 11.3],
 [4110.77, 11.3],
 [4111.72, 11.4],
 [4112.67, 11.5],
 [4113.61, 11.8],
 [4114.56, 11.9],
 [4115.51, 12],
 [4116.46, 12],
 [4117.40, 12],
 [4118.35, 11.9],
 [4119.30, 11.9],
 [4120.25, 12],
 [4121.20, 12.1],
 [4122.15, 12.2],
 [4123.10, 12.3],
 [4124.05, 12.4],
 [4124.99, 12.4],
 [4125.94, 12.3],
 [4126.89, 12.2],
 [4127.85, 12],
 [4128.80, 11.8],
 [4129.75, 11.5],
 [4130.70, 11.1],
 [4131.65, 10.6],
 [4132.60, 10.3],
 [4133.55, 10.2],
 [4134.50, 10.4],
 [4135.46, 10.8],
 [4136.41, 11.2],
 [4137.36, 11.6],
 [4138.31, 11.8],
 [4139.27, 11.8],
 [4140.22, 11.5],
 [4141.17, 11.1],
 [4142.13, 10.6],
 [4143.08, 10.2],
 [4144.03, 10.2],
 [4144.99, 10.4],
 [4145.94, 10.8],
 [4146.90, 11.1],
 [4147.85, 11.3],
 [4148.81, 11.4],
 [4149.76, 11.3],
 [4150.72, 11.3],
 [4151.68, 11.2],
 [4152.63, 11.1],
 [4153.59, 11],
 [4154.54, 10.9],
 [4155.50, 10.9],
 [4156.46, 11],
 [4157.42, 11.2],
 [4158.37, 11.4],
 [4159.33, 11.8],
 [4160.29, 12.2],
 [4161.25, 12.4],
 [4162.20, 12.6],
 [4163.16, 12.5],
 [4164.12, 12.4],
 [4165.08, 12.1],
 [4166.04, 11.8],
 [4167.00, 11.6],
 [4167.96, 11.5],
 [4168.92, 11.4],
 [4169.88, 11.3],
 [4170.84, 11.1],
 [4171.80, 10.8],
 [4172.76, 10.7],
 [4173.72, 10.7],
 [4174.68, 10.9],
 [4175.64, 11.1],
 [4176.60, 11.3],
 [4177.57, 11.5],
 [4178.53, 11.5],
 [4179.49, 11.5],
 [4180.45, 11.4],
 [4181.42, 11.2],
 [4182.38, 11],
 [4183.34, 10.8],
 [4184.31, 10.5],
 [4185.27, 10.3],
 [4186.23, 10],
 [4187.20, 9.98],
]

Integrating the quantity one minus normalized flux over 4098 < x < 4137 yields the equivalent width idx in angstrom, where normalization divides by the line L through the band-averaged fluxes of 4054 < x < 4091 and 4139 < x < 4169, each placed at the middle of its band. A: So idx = -0.7 angstrom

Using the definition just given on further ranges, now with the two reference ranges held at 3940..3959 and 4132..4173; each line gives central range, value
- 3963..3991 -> 3.41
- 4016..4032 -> -4.15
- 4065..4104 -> -3.60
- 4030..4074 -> -4.02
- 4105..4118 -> -1.33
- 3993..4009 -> -4.40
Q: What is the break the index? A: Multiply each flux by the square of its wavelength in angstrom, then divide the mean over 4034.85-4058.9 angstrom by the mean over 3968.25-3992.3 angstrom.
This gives 1.4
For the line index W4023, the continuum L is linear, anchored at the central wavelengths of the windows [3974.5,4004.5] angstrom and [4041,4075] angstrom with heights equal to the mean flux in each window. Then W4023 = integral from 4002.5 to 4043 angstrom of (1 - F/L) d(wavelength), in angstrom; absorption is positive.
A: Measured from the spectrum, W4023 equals -4.3 angstrom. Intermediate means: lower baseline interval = 9.69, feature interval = 10.8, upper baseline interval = 9.91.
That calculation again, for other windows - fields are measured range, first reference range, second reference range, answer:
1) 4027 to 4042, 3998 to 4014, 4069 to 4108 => 0.11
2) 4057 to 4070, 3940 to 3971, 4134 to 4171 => -1.03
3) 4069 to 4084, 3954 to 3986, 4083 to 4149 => -0.78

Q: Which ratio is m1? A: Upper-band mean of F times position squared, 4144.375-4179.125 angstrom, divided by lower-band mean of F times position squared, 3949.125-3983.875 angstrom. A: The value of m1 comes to 1.9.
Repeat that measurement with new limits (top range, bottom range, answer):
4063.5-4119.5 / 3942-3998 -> 1.57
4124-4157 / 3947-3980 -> 1.95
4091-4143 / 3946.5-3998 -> 1.61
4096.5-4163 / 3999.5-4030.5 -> 1.09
